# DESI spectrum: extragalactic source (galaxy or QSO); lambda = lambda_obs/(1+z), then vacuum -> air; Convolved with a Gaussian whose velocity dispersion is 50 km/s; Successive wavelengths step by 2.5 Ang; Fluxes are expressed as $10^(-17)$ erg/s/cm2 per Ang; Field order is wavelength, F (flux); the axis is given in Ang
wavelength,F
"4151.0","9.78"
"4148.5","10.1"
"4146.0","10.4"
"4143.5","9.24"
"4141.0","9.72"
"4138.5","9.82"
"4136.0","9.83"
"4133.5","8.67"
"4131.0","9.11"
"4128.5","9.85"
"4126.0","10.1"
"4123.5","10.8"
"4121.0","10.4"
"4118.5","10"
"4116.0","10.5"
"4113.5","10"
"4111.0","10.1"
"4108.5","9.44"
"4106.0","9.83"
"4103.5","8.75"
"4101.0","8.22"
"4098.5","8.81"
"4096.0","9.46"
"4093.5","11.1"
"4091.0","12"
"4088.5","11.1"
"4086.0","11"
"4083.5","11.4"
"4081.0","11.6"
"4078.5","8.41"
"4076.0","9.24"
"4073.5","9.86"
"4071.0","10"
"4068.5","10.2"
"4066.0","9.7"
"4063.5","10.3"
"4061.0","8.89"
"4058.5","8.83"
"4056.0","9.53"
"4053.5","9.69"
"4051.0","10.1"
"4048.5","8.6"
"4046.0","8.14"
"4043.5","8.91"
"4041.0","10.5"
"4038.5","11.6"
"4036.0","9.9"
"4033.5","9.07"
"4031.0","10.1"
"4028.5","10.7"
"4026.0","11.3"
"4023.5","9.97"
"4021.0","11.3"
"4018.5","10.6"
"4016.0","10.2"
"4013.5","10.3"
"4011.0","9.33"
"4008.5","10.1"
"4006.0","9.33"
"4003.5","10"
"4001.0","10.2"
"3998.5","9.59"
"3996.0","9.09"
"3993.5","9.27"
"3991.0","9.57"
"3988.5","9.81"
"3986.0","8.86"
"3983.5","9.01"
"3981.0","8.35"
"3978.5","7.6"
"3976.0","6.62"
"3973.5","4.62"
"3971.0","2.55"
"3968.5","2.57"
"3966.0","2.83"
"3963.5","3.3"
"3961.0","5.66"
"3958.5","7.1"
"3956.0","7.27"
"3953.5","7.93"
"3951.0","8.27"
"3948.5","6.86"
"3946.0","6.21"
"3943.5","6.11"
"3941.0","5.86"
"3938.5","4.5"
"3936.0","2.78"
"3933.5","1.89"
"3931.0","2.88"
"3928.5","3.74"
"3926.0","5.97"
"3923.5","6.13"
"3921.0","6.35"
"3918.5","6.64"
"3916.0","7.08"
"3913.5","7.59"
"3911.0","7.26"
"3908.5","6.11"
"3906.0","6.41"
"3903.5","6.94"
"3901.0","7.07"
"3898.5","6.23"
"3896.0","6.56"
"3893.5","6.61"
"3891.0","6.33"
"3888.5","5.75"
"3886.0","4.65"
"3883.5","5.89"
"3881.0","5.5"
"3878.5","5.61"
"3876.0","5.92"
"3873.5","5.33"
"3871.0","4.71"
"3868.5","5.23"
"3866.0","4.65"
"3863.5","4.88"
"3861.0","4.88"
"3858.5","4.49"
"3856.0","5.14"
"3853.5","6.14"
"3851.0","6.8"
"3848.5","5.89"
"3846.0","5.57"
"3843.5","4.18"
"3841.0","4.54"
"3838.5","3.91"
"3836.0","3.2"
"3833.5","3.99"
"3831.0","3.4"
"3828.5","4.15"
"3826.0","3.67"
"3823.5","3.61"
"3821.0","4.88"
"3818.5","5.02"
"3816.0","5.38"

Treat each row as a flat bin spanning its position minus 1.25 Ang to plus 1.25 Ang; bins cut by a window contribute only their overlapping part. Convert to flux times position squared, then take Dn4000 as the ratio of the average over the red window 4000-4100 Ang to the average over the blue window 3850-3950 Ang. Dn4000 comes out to 1.9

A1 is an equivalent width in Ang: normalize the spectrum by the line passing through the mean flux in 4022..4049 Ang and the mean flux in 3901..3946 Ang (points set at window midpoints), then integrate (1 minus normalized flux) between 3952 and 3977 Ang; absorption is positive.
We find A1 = 7.2 Ang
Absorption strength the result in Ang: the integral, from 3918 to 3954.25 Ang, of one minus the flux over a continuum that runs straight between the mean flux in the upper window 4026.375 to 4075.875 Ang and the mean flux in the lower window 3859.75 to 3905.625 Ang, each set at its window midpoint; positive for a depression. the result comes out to 8.3 Ang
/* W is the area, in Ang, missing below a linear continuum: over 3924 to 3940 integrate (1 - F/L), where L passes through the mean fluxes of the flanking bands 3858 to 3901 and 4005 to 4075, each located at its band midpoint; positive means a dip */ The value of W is 7.29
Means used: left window 5.55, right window 9.89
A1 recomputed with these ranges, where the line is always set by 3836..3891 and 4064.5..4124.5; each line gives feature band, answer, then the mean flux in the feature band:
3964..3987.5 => 5.5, 5.85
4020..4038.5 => -3.6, 10.4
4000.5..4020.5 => -4.2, 10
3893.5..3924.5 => -2.7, 6.7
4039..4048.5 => -0.3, 9.3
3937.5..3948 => 1.7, 5.78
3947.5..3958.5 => -0.7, 7.54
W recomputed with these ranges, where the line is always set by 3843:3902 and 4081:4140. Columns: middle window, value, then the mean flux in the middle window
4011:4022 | -2.9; 10.4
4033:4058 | -2.2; 9.6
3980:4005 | -4.9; 9.38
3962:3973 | 6.5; 3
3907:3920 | -1.1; 6.91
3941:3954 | 0.2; 6.91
